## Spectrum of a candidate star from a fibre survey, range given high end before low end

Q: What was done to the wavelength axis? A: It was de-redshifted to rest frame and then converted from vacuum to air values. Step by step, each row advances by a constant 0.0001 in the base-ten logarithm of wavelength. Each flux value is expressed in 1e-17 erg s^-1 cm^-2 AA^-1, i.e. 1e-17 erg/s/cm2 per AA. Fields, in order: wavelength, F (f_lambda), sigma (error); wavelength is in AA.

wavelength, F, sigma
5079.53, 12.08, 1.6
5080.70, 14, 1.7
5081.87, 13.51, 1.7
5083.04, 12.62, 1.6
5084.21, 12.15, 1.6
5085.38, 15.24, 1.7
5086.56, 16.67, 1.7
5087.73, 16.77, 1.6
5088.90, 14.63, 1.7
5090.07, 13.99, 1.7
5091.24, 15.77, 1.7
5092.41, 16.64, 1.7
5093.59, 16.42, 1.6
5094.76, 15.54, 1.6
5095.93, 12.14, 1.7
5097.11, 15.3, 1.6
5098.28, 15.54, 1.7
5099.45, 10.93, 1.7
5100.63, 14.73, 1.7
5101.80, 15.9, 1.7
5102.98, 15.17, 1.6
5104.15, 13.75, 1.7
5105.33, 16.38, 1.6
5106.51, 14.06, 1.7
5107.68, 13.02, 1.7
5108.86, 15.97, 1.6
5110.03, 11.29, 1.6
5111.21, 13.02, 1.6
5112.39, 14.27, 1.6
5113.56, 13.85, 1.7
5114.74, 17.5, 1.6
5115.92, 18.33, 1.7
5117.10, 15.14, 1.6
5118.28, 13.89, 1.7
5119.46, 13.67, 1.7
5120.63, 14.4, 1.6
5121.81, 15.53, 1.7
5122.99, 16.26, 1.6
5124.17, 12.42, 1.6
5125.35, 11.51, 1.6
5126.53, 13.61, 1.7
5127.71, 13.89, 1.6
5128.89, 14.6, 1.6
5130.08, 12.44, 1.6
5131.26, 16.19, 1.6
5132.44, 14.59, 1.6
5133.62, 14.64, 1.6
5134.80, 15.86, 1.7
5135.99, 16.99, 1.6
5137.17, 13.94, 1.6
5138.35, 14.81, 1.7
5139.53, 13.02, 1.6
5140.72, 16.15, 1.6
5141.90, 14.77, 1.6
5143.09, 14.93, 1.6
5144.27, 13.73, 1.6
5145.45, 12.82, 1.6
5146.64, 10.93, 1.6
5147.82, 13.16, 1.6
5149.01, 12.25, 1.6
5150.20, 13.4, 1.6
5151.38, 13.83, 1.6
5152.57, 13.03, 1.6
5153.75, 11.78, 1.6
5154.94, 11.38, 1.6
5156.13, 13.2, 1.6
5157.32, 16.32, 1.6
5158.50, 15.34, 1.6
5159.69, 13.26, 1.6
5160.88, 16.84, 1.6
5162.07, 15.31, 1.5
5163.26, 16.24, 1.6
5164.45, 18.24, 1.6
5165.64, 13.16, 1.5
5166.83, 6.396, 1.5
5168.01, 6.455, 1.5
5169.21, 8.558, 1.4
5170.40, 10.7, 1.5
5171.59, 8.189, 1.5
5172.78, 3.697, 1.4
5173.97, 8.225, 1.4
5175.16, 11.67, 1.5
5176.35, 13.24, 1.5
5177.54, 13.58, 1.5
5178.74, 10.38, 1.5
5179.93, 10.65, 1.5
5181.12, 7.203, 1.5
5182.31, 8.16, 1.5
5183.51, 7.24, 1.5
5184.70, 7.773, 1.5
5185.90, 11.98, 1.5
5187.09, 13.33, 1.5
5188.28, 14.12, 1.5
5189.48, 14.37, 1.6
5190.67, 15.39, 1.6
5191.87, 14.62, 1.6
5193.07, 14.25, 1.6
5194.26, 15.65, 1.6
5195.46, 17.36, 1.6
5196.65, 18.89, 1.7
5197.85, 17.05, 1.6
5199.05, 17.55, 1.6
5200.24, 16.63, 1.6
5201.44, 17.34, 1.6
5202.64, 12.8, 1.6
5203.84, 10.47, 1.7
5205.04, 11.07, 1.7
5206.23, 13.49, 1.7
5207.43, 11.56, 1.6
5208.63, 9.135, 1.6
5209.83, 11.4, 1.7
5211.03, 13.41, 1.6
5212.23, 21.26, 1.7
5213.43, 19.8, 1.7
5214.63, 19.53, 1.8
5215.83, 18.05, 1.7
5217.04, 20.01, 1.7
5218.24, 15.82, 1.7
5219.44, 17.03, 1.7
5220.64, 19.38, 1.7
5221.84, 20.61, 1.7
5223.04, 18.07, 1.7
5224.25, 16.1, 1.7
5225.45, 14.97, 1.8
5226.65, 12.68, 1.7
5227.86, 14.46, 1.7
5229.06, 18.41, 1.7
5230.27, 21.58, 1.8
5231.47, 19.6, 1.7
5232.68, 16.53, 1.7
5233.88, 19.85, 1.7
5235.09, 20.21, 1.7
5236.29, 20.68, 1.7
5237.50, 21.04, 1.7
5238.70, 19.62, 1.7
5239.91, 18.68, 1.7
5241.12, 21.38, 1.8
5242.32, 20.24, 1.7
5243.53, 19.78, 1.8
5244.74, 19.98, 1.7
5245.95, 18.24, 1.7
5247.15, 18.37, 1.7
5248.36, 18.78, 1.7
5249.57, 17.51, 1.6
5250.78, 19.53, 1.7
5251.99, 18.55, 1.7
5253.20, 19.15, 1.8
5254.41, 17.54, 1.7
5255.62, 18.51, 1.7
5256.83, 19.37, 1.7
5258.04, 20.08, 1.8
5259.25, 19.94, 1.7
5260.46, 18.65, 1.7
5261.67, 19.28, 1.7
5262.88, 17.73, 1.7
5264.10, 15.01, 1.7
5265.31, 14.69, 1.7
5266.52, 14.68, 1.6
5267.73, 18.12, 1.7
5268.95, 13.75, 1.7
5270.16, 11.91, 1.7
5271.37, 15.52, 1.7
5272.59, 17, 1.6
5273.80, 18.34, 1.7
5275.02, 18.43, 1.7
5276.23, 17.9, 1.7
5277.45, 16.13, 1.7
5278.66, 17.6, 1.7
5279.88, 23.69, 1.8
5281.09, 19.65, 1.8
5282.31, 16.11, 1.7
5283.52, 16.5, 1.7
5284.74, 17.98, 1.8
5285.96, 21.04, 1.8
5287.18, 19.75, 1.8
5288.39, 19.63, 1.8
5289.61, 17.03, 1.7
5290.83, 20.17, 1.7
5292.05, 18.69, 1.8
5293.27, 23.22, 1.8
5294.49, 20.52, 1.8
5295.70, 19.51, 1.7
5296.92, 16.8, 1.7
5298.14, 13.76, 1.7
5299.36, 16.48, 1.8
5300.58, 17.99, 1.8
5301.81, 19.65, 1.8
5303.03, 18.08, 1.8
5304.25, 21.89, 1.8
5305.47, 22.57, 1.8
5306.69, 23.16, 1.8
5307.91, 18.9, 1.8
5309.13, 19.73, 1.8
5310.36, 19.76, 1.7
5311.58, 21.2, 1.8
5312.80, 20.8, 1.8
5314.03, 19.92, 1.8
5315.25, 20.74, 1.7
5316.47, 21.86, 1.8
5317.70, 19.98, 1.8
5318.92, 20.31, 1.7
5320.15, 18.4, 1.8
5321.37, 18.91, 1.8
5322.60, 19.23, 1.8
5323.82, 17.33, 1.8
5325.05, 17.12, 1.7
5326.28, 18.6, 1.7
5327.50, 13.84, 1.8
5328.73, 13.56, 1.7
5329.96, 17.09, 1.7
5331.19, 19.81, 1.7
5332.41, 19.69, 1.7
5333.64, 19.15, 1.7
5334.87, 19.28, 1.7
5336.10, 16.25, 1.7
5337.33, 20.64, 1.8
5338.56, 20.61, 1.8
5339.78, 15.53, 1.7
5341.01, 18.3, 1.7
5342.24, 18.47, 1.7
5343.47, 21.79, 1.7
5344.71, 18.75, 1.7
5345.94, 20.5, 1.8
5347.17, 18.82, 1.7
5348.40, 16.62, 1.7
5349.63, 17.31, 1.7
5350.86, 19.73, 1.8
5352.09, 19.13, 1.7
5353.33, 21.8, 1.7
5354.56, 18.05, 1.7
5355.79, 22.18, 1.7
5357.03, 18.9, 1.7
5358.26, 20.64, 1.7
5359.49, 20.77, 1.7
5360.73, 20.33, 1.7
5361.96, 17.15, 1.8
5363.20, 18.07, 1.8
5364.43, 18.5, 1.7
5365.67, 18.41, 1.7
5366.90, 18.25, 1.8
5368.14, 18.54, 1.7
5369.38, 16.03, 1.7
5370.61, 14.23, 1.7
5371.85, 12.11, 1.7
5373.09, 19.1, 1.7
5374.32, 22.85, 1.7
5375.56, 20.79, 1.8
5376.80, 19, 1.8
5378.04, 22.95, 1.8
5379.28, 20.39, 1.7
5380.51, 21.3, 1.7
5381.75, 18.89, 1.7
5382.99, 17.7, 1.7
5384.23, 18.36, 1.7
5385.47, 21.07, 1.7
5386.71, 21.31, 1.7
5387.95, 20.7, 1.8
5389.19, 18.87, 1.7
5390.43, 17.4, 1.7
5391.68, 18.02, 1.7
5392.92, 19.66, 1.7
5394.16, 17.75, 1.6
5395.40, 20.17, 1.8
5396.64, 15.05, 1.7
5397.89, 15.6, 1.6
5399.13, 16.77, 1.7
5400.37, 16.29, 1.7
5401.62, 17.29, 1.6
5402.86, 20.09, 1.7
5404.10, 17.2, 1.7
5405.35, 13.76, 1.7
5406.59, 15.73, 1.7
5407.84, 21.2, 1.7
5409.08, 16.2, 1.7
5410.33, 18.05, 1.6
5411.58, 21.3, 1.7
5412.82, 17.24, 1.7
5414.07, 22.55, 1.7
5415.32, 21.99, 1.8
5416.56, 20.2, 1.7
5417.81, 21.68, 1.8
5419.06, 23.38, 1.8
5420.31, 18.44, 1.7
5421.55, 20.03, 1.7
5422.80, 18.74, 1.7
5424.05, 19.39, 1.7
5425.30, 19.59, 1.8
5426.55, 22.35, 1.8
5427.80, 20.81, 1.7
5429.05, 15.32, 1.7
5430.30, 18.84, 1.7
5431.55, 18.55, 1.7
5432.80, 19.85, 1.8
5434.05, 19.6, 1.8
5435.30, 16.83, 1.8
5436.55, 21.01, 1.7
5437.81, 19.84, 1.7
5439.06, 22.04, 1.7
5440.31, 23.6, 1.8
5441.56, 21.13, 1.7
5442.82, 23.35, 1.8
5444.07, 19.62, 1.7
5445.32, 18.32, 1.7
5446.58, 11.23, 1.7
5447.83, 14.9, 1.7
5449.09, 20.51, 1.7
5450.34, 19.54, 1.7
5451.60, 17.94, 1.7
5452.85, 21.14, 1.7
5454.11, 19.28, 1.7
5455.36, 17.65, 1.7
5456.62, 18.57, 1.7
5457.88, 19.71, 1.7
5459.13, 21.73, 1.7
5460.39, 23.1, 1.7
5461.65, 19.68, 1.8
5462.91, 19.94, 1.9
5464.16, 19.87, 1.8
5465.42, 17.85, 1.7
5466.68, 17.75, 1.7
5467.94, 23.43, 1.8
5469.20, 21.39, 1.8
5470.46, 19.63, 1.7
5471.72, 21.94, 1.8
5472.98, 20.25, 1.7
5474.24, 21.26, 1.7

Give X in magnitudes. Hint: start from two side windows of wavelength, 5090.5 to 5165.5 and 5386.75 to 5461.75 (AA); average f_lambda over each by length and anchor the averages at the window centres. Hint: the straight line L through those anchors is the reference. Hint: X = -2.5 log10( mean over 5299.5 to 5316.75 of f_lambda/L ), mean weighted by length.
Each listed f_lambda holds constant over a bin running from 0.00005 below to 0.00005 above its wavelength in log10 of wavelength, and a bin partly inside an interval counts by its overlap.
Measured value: -0.18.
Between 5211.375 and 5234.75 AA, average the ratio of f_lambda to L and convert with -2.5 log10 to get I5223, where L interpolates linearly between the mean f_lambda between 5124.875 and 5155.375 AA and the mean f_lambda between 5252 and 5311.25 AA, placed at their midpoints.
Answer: -0.10 mag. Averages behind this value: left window 13.8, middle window 18.1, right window 18.4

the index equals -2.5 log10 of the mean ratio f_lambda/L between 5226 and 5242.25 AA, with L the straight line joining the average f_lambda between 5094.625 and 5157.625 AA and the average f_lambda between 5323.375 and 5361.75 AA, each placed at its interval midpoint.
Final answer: -0.15 mag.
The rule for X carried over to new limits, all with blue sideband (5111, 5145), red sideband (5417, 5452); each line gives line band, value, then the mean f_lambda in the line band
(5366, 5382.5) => -0.01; 18.8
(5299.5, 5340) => -0.09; 19.1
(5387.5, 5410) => 0.08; 17.6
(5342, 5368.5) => -0.06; 19.2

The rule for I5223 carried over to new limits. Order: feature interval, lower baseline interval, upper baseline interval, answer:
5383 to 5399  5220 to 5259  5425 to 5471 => 0.05 mag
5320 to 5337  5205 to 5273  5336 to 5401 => 0.04 mag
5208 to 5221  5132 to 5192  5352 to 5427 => -0.19 mag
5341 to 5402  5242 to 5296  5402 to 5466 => 0.01 mag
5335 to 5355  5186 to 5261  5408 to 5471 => -0.02 mag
